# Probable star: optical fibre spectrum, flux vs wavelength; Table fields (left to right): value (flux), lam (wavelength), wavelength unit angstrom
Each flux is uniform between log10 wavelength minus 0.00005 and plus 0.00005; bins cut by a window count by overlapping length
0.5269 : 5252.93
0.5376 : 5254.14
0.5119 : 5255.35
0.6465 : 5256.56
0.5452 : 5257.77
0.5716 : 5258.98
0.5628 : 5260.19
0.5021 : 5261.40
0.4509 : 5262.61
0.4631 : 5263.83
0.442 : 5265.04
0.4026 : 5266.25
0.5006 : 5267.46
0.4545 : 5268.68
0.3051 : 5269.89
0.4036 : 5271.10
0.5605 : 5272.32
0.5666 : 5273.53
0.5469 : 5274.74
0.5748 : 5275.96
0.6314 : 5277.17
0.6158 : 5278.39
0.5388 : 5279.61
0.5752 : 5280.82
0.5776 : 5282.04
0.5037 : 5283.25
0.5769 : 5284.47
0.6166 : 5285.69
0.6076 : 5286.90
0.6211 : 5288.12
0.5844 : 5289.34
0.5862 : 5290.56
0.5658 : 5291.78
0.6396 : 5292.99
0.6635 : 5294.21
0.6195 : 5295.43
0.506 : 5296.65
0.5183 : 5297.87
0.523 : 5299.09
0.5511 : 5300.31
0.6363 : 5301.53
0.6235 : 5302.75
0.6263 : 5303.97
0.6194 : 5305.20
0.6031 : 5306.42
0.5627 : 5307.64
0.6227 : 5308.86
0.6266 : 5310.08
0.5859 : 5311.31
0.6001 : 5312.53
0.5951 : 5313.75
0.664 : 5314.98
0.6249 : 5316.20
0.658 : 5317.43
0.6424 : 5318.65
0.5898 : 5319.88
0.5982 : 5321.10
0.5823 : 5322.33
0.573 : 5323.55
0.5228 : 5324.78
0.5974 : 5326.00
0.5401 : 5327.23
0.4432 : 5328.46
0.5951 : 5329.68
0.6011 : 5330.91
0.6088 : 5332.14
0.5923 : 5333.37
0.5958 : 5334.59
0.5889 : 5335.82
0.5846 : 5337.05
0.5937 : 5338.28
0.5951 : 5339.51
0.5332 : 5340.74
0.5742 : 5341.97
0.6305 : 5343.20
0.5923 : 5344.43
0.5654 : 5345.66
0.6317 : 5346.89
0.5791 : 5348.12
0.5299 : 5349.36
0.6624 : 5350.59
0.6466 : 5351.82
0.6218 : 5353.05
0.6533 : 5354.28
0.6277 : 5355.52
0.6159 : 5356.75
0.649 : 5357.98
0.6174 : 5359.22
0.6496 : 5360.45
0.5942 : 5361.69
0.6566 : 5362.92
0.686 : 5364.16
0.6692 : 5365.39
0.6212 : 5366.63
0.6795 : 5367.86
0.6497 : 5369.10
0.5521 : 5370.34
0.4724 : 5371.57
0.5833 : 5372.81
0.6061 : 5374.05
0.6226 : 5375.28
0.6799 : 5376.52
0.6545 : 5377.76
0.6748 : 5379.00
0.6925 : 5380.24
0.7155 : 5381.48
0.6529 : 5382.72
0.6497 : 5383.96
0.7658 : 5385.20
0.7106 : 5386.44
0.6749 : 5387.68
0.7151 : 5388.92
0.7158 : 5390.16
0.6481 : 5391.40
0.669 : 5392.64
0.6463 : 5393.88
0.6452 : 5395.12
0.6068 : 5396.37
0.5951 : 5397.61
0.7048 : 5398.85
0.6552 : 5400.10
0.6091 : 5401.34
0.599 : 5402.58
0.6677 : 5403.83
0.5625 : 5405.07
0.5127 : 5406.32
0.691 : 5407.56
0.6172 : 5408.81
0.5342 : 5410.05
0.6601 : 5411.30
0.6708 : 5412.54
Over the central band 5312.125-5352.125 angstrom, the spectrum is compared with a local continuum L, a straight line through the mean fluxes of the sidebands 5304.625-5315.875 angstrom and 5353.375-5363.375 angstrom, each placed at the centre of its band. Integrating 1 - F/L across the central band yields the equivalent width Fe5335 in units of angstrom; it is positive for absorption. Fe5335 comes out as 1.8 angstrom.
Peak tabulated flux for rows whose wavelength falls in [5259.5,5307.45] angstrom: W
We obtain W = 0.6635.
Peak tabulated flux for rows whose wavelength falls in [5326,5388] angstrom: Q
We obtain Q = 0.7658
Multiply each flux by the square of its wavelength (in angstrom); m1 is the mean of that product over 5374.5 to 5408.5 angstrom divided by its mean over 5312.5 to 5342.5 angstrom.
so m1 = 1.1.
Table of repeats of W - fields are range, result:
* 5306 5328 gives 0.664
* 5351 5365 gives 0.686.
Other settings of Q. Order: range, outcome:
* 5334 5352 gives 0.6624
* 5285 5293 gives 0.6396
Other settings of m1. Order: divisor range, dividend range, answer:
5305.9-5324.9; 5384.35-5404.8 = 1.13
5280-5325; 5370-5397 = 1.13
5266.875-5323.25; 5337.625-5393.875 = 1.13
